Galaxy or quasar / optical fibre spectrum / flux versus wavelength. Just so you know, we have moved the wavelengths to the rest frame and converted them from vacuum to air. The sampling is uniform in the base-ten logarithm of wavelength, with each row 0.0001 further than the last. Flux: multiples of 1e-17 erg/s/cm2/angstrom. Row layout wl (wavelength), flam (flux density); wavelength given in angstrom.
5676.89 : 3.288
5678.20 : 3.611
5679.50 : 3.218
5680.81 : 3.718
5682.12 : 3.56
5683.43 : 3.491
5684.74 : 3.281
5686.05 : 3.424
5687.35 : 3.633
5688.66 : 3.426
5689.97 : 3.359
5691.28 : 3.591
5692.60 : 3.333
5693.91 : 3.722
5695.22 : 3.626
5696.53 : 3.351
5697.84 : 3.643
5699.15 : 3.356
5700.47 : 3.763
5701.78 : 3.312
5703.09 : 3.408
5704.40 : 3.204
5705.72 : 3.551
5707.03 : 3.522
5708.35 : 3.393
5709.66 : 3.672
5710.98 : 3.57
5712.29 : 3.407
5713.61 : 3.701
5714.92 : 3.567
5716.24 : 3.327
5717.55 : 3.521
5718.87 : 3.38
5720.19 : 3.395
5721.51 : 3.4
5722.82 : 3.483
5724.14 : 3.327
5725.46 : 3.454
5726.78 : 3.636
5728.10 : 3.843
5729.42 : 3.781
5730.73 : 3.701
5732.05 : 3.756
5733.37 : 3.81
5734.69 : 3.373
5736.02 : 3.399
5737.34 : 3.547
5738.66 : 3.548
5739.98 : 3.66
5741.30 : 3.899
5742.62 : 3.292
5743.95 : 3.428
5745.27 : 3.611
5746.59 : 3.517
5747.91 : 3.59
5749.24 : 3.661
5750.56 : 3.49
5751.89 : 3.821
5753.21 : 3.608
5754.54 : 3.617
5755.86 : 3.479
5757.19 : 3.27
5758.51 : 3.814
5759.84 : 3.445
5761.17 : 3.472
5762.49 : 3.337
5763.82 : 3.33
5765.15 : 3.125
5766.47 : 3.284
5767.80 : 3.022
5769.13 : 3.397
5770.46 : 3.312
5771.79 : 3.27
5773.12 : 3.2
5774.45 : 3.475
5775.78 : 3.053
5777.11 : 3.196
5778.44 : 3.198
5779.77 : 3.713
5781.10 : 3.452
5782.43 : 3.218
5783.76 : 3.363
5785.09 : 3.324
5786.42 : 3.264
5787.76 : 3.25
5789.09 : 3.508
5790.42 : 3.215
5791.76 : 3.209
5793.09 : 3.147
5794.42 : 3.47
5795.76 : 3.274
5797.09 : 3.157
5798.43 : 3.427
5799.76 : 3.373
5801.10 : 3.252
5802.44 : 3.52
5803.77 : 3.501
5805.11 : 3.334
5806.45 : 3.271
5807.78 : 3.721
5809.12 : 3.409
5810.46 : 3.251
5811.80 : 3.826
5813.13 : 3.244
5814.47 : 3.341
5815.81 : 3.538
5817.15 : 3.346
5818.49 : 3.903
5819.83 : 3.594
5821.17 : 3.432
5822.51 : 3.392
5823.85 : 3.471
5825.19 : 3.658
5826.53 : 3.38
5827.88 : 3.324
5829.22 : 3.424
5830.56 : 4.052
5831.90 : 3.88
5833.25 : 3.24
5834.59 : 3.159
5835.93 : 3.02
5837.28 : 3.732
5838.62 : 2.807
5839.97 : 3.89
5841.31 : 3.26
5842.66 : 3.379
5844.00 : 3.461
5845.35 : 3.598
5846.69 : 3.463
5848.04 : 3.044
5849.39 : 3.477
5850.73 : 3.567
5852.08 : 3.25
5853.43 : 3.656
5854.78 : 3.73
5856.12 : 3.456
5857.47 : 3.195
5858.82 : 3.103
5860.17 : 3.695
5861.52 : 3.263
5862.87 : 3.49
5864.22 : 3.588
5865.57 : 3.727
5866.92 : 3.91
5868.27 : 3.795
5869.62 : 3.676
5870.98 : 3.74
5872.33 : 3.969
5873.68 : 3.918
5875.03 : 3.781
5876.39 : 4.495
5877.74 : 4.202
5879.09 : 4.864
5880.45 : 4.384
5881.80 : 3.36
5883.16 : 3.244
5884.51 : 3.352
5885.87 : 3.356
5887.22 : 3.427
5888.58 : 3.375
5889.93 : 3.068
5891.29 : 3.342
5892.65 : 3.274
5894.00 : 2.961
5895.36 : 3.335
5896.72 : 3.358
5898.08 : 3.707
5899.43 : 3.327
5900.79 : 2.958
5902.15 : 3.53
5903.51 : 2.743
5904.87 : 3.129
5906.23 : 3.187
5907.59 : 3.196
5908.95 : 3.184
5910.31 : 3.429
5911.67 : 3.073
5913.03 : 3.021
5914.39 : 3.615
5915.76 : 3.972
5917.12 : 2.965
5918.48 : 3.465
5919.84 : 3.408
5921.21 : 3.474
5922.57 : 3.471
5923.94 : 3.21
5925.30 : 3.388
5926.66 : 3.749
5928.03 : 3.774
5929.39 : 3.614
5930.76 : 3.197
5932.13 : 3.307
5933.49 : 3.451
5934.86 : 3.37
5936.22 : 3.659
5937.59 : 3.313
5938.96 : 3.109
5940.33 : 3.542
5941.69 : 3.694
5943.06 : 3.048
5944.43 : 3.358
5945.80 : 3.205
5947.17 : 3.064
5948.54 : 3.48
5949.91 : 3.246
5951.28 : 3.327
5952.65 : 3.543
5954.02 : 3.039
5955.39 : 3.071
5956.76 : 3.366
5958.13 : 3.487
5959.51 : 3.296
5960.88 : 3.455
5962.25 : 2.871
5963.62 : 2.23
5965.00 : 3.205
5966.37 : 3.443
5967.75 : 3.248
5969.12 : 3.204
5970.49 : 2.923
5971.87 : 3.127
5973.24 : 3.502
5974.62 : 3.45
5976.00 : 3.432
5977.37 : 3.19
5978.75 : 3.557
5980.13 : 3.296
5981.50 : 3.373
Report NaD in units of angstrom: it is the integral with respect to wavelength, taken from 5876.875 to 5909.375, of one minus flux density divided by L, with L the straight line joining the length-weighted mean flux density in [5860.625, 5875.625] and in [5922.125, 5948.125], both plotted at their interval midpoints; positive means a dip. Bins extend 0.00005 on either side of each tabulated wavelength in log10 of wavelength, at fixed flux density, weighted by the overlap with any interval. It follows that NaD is 1.6 angstrom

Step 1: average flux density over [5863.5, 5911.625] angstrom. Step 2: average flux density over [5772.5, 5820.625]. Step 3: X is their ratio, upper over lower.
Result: 1.05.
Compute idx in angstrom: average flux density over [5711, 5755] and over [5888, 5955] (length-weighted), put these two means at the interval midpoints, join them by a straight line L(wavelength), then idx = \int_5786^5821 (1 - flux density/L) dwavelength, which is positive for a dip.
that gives 0.8 angstrom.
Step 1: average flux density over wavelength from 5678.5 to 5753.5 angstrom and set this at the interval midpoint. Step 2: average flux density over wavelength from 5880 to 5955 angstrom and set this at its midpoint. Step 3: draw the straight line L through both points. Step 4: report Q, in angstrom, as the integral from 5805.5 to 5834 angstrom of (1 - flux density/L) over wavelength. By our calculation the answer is -0.6 angstrom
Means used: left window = 3.53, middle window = 3.51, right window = 3.35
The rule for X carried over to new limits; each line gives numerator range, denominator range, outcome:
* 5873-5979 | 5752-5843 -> 0.99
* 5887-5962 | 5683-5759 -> 0.94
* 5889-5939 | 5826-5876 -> 0.95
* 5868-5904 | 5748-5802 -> 1.06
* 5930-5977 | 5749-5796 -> 0.97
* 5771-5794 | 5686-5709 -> 0.95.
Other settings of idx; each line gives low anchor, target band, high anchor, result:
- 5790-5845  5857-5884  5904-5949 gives -3.00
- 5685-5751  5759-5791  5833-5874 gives 1.82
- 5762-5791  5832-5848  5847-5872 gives 0.47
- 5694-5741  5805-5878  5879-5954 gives -2.23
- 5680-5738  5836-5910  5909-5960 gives -1.84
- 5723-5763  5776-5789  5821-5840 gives 0.68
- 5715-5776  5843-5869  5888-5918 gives -1.32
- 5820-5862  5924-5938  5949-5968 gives -0.92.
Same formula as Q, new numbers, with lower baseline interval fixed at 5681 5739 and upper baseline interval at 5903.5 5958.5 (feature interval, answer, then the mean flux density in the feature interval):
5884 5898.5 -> 0.26 angstrom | 3.31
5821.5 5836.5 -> -0.14 angstrom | 3.46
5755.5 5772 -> 0.58 angstrom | 3.35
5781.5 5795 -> 0.61 angstrom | 3.3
